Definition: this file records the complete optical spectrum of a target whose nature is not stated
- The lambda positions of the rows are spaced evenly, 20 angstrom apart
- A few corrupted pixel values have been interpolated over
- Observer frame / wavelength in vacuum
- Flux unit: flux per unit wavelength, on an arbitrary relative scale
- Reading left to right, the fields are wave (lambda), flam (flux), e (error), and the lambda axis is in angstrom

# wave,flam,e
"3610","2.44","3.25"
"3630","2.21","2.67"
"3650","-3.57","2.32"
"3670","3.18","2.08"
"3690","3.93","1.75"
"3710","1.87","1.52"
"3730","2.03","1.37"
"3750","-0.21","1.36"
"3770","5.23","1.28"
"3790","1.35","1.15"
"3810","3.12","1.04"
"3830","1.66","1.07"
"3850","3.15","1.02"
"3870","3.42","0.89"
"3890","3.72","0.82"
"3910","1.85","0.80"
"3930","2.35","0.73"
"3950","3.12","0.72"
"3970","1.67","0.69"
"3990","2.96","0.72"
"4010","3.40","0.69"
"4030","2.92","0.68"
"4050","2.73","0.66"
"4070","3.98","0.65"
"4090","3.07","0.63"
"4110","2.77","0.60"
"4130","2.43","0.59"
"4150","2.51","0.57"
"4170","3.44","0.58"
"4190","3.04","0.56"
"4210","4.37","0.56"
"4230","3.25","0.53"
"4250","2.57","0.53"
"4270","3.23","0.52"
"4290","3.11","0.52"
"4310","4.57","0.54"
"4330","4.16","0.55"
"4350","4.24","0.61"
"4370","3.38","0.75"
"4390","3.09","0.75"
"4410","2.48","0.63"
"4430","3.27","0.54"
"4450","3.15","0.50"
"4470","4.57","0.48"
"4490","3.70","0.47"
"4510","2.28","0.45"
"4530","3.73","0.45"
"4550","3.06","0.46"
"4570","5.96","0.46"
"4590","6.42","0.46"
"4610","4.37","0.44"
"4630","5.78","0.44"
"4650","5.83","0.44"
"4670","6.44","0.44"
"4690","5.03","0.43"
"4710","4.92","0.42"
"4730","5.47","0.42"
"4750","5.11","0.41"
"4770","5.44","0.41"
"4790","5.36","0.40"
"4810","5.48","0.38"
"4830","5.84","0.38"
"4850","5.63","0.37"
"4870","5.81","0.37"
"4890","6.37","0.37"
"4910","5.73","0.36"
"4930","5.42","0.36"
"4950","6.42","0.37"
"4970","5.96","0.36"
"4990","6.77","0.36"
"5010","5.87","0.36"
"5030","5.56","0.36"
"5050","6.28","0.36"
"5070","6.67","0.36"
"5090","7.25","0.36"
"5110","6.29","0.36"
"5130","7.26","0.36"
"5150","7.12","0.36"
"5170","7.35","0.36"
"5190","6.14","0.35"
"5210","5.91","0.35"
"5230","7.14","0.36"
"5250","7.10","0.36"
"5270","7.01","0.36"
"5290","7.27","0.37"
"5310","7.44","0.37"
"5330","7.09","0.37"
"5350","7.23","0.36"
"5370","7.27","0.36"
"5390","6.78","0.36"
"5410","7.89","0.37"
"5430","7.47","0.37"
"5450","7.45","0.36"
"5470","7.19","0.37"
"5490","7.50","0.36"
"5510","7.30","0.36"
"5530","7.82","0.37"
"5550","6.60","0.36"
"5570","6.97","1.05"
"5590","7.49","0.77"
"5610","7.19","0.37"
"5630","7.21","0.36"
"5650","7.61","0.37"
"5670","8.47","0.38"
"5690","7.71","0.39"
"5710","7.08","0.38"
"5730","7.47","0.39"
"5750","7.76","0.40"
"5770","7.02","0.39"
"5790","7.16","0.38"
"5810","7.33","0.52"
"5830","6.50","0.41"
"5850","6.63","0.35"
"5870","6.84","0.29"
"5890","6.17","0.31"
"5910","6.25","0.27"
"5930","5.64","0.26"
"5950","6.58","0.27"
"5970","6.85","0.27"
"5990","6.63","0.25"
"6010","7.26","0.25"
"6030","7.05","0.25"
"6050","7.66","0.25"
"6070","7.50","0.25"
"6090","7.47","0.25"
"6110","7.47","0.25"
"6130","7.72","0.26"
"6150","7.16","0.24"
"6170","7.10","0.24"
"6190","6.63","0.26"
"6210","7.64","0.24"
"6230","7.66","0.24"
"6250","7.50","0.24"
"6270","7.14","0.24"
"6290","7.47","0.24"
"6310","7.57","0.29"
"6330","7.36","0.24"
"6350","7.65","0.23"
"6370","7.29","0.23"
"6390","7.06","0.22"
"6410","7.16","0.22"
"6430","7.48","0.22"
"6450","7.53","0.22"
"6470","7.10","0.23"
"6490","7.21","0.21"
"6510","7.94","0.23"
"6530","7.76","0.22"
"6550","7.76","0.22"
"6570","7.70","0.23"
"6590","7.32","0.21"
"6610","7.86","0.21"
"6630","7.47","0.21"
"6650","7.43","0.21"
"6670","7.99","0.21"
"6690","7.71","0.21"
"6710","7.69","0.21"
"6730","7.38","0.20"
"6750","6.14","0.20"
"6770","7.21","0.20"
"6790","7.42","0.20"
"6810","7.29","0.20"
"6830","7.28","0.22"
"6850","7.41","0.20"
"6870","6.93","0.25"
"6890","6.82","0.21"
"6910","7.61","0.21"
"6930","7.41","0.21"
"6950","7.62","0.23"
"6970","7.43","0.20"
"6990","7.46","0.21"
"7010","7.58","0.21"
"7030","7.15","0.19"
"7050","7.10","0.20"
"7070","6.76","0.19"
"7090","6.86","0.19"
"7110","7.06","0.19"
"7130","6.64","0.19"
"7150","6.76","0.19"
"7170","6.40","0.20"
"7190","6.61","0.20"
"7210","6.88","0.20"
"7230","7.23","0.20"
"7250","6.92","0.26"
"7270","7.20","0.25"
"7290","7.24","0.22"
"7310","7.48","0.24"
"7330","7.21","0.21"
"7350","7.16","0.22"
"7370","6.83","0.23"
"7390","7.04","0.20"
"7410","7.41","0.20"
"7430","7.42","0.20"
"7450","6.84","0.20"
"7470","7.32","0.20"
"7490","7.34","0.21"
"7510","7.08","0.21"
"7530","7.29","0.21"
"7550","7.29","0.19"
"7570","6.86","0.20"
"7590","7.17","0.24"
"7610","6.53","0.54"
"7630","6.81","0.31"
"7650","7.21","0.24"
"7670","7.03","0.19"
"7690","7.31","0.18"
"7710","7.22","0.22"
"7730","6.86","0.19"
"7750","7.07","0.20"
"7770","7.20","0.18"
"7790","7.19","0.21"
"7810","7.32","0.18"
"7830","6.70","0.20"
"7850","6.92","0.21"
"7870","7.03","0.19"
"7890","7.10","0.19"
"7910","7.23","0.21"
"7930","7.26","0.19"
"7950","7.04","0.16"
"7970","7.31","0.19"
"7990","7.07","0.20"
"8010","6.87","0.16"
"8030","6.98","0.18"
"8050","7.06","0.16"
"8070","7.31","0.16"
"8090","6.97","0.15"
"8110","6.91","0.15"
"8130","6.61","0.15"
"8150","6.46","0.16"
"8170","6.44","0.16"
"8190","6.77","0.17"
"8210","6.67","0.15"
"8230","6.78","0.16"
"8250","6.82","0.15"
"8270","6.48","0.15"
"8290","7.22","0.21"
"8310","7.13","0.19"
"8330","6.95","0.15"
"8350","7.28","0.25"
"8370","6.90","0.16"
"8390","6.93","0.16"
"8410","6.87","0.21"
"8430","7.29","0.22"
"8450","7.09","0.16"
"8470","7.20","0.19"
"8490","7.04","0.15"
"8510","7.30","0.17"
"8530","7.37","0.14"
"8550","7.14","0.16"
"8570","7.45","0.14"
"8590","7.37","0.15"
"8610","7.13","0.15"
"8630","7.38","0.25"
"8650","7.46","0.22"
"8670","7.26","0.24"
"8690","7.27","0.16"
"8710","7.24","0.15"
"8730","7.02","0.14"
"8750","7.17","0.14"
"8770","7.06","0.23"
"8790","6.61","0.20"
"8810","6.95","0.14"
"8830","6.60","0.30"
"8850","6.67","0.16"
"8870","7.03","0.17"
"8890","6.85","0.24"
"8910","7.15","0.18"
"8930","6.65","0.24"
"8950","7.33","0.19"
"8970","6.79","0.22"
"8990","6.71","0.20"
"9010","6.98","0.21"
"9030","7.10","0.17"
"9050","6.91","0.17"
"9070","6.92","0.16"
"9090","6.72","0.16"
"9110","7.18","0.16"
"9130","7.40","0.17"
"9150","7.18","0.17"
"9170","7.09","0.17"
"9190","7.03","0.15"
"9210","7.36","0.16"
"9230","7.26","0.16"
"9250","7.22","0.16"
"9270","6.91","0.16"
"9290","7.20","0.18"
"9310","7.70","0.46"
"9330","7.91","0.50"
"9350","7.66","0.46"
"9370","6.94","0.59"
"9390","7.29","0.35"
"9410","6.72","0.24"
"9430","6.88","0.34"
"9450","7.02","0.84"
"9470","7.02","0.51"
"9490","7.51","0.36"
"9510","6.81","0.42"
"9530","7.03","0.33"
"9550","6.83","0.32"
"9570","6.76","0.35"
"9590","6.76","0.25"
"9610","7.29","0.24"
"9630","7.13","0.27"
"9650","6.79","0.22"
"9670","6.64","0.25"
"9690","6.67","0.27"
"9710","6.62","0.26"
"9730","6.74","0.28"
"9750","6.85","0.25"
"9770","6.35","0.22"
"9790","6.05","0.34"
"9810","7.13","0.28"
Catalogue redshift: 0.14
